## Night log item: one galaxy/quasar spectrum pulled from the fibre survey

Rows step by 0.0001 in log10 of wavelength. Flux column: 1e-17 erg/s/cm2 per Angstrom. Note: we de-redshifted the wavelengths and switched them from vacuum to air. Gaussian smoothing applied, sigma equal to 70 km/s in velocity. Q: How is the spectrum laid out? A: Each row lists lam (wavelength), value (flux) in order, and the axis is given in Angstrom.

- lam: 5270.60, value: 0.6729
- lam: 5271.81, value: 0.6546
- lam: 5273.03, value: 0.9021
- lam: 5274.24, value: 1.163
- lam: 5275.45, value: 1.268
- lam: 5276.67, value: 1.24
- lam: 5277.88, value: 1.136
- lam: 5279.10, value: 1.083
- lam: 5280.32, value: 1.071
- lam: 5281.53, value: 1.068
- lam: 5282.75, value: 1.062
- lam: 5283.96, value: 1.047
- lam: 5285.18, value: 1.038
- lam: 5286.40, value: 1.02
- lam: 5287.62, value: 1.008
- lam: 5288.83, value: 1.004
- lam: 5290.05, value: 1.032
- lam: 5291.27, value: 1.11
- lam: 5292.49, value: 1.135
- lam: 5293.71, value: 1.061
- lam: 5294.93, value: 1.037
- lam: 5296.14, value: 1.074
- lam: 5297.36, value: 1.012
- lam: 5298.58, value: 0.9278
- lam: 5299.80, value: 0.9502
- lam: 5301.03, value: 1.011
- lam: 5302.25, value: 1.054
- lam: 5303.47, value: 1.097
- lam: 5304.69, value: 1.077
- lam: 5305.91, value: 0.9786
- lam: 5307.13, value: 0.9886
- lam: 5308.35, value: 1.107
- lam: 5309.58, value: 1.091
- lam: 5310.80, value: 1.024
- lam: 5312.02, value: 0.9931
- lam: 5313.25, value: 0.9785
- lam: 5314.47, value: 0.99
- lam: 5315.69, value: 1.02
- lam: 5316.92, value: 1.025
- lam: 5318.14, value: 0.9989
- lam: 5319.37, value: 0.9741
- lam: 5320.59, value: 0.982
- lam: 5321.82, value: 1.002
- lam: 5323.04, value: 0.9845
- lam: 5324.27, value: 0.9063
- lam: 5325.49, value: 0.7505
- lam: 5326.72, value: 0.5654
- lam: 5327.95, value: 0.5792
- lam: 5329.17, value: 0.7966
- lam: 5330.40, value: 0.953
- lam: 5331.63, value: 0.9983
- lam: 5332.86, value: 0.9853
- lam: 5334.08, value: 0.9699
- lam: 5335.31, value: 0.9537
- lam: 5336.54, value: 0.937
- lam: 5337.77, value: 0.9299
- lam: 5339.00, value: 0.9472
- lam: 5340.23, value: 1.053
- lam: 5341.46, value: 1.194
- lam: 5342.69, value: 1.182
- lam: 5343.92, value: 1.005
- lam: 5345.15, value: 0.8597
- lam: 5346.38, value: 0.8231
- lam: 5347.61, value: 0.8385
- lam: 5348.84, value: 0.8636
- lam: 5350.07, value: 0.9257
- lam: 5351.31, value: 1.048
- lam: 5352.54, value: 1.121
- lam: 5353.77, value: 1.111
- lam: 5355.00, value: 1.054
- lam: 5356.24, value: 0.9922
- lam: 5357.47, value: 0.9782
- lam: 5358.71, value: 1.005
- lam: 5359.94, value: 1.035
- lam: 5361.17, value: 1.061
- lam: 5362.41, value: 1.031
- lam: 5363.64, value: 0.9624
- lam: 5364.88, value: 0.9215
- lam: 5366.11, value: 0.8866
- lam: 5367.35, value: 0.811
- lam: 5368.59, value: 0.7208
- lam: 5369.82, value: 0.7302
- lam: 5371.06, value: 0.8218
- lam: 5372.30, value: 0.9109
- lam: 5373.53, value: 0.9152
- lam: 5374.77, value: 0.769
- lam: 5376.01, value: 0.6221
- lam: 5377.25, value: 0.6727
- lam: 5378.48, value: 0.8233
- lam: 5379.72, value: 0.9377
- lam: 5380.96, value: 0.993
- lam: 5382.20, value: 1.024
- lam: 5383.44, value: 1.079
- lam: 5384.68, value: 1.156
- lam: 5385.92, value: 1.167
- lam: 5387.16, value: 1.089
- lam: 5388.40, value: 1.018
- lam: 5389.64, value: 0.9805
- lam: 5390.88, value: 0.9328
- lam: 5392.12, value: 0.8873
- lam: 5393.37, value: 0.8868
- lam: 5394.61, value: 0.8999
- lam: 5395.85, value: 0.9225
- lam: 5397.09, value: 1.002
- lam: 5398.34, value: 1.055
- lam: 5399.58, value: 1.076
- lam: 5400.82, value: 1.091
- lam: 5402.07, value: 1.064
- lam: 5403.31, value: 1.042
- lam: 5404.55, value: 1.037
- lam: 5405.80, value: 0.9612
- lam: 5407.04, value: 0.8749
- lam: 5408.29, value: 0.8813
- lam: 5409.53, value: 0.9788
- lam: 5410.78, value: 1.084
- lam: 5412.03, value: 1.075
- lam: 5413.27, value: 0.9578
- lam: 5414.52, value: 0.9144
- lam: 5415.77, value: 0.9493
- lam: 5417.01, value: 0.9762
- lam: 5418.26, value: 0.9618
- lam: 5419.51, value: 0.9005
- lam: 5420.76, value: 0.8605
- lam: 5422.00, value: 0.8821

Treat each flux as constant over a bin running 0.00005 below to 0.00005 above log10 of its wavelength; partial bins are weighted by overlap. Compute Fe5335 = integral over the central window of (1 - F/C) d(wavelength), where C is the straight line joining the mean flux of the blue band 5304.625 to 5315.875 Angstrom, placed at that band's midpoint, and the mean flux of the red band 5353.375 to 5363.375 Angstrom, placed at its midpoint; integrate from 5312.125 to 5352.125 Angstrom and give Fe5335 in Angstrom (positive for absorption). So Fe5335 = 3.4 Angstrom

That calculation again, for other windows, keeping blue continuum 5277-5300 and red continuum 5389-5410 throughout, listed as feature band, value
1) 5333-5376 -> 2.5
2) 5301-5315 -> 0.0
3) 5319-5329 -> 1.8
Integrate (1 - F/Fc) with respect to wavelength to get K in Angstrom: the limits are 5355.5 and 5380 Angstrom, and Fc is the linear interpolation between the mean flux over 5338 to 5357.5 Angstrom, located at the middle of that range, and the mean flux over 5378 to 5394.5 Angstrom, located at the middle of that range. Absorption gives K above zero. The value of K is 2.9 Angstrom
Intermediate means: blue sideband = 0.999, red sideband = 0.996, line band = 0.88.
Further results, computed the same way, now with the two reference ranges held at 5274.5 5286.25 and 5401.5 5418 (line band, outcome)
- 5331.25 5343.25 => 0.5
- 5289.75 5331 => 4.0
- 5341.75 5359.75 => 0.9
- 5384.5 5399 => 0.1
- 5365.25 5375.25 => 1.9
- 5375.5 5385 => 1.0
